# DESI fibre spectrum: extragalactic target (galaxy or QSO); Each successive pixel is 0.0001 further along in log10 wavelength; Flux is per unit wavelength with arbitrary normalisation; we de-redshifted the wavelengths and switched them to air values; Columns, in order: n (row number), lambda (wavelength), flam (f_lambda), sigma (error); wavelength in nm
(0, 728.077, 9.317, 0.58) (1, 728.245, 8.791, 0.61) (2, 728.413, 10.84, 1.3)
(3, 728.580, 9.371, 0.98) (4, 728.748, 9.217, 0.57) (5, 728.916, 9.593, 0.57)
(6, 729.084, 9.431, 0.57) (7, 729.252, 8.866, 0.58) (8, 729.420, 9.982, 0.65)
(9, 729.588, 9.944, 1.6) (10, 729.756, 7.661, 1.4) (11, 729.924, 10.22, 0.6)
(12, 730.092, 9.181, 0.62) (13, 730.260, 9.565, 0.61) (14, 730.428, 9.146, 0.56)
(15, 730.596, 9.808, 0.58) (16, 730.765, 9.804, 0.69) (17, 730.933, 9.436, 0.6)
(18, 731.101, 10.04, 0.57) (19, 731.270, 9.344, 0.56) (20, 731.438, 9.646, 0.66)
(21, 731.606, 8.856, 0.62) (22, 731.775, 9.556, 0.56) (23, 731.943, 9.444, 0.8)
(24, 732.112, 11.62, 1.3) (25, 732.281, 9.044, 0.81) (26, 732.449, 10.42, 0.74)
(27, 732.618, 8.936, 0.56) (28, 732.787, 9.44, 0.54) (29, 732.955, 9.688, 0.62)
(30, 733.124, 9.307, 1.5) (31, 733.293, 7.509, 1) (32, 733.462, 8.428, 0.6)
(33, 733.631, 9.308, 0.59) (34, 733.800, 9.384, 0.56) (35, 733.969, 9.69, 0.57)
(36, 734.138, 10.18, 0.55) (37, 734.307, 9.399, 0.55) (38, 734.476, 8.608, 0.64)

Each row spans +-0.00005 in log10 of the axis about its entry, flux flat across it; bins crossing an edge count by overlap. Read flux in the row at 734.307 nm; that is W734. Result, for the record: 9.399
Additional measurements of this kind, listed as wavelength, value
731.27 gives 9.344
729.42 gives 9.982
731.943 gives 9.444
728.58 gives 9.371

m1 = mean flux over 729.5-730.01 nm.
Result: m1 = 9.28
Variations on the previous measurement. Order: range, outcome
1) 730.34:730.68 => 9.49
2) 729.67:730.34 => 9.16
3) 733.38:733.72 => 8.87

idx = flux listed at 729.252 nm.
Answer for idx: 8.866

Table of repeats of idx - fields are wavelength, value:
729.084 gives 9.431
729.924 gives 10.22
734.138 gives 10.18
